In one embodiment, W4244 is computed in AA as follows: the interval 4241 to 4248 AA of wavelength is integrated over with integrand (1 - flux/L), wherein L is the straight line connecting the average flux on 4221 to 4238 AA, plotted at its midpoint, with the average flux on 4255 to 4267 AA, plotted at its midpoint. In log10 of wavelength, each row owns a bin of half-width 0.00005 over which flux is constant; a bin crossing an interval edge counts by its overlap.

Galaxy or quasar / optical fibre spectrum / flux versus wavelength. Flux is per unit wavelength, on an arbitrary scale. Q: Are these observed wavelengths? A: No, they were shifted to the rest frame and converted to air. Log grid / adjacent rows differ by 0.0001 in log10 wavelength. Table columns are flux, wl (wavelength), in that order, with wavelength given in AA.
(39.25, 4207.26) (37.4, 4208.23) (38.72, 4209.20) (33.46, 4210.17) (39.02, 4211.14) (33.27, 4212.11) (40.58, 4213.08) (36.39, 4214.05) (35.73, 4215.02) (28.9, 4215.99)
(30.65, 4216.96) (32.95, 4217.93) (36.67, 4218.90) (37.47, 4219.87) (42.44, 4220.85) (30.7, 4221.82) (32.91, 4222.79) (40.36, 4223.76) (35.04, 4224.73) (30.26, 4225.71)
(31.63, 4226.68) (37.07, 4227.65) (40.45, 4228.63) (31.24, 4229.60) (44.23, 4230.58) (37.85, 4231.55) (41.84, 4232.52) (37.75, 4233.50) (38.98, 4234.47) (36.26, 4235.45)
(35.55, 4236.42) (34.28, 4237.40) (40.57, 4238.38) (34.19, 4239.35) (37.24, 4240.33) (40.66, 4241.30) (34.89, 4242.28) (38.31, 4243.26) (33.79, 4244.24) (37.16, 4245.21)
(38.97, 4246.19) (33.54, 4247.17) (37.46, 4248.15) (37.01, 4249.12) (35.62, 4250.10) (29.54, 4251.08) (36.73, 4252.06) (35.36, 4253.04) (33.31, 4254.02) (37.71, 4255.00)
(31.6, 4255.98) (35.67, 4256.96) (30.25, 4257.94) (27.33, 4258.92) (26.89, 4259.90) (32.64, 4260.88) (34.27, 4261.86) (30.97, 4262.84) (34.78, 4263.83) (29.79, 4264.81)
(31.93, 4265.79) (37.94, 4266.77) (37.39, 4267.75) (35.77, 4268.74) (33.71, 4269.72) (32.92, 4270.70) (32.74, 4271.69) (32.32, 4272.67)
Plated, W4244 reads -0.5 AA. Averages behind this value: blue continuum 36.4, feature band 36.6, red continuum 32.1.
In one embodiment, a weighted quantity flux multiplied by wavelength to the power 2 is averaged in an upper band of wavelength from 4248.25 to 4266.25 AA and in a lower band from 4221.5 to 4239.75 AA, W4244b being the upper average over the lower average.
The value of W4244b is 0.92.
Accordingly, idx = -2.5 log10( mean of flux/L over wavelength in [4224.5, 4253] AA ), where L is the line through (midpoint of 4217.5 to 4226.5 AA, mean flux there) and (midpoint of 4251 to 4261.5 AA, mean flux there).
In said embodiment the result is -0.08 mag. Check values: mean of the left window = 35.3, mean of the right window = 32.6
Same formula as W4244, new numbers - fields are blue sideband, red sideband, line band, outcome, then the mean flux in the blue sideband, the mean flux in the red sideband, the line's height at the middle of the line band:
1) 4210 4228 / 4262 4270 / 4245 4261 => 0.2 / 35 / 34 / 34.3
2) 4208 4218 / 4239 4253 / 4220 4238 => -0.5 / 35.2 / 36.1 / 35.6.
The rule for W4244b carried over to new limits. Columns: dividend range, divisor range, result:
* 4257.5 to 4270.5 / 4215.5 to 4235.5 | 0.92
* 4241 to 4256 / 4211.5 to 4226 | 1.04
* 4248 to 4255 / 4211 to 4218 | 1.03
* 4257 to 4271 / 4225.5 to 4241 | 0.90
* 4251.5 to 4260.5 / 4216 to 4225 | 0.95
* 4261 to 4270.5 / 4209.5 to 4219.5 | 1.00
